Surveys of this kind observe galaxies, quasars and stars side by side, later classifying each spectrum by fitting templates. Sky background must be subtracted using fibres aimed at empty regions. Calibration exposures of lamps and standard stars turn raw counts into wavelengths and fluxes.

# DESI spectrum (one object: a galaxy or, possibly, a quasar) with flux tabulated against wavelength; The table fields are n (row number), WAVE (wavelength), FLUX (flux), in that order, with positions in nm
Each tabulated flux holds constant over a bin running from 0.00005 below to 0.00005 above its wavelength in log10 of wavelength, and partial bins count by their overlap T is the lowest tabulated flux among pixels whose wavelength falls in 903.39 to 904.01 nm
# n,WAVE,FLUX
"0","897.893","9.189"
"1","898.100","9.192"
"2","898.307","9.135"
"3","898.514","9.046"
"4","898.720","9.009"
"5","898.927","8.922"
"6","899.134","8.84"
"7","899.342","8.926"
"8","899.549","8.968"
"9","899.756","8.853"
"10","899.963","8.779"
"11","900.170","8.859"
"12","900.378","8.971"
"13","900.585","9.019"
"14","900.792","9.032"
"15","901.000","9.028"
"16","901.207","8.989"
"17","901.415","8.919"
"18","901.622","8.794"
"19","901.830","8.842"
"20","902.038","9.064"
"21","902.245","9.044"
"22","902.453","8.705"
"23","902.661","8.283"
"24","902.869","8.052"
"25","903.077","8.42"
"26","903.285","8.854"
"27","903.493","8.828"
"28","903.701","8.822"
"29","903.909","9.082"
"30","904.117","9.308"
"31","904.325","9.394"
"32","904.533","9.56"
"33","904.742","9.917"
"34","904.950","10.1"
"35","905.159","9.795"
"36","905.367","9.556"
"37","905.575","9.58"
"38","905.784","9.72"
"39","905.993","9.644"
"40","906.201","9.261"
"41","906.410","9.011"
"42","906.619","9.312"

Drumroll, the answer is 8.822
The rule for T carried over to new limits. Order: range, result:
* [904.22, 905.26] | 9.394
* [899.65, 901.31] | 8.779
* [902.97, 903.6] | 8.42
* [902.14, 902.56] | 8.705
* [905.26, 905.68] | 9.556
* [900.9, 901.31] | 8.989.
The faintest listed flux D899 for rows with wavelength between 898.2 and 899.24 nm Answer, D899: 8.84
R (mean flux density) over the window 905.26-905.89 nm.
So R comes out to 9.62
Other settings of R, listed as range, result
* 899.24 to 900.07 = 8.89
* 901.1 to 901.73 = 8.9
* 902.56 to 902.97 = 8.16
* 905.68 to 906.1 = 9.68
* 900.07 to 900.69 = 8.95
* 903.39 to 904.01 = 8.91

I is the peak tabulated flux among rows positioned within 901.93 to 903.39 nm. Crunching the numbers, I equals 9.064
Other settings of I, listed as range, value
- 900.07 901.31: 9.032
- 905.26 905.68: 9.58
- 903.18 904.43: 9.394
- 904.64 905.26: 10.1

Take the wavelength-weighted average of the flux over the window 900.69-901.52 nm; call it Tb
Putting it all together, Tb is 8.99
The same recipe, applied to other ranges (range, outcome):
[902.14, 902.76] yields 8.69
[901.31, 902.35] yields 8.93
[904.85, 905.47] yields 9.81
